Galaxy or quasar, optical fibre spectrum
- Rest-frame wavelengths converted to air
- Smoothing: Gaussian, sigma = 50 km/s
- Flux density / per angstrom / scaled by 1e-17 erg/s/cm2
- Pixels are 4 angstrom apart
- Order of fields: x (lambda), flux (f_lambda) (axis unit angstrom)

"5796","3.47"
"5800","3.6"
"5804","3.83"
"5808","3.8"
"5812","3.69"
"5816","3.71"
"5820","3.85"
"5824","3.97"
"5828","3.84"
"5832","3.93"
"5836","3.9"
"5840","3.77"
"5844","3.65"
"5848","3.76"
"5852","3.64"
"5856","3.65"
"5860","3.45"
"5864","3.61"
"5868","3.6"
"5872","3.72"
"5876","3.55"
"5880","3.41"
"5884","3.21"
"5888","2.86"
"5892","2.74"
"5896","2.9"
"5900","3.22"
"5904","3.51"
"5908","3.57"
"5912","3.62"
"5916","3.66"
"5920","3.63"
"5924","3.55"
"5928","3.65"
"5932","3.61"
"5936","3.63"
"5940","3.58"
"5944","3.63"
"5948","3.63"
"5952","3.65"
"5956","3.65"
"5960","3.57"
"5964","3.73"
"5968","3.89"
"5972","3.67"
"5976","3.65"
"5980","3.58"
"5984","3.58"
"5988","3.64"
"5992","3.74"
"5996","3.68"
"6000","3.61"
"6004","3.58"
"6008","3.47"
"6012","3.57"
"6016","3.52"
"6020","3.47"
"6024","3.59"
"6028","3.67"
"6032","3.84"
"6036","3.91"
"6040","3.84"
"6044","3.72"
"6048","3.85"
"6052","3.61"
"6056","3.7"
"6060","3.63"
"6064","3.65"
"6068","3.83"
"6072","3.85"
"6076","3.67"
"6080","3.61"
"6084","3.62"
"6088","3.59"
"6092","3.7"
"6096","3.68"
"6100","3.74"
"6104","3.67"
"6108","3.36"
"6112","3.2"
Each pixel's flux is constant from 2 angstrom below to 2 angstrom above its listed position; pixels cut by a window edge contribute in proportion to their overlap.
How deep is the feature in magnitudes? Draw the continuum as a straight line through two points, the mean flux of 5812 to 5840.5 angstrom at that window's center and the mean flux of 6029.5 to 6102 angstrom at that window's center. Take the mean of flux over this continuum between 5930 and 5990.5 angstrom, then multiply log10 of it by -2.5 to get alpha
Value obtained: 0.038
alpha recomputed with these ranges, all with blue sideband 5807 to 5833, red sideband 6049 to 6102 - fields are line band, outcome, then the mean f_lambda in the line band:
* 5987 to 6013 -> 0.034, 3.61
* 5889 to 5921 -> 0.136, 3.33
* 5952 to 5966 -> 0.029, 3.65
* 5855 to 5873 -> 0.060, 3.6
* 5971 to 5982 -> 0.032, 3.63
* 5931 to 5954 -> 0.040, 3.62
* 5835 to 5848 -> 0.015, 3.76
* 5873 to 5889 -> 0.147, 3.31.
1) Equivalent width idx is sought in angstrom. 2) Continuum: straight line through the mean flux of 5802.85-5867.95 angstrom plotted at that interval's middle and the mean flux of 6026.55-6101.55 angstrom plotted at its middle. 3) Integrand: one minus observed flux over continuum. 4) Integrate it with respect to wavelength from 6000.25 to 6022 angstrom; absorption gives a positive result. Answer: 1.2 angstrom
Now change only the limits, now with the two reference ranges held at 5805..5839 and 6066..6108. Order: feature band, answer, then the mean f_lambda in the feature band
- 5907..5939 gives 1.4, 3.62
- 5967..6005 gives 0.8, 3.66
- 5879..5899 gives 4.1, 3.01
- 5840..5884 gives 2.5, 3.59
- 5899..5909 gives 0.9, 3.44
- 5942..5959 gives 0.6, 3.64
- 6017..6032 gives 0.4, 3.61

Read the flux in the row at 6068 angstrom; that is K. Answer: 3.83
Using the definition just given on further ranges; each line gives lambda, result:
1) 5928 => 3.65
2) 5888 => 2.86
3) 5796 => 3.47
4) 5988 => 3.64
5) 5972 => 3.67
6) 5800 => 3.6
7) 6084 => 3.62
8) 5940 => 3.58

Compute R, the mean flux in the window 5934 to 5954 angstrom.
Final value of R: 3.62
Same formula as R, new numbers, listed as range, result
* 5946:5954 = 3.64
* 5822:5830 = 3.91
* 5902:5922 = 3.6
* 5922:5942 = 3.6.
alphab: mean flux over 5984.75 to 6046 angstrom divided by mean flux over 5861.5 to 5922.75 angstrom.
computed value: 1.1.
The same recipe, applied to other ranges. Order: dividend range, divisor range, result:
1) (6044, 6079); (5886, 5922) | 1.13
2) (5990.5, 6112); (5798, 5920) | 1.02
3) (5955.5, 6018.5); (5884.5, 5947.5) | 1.06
